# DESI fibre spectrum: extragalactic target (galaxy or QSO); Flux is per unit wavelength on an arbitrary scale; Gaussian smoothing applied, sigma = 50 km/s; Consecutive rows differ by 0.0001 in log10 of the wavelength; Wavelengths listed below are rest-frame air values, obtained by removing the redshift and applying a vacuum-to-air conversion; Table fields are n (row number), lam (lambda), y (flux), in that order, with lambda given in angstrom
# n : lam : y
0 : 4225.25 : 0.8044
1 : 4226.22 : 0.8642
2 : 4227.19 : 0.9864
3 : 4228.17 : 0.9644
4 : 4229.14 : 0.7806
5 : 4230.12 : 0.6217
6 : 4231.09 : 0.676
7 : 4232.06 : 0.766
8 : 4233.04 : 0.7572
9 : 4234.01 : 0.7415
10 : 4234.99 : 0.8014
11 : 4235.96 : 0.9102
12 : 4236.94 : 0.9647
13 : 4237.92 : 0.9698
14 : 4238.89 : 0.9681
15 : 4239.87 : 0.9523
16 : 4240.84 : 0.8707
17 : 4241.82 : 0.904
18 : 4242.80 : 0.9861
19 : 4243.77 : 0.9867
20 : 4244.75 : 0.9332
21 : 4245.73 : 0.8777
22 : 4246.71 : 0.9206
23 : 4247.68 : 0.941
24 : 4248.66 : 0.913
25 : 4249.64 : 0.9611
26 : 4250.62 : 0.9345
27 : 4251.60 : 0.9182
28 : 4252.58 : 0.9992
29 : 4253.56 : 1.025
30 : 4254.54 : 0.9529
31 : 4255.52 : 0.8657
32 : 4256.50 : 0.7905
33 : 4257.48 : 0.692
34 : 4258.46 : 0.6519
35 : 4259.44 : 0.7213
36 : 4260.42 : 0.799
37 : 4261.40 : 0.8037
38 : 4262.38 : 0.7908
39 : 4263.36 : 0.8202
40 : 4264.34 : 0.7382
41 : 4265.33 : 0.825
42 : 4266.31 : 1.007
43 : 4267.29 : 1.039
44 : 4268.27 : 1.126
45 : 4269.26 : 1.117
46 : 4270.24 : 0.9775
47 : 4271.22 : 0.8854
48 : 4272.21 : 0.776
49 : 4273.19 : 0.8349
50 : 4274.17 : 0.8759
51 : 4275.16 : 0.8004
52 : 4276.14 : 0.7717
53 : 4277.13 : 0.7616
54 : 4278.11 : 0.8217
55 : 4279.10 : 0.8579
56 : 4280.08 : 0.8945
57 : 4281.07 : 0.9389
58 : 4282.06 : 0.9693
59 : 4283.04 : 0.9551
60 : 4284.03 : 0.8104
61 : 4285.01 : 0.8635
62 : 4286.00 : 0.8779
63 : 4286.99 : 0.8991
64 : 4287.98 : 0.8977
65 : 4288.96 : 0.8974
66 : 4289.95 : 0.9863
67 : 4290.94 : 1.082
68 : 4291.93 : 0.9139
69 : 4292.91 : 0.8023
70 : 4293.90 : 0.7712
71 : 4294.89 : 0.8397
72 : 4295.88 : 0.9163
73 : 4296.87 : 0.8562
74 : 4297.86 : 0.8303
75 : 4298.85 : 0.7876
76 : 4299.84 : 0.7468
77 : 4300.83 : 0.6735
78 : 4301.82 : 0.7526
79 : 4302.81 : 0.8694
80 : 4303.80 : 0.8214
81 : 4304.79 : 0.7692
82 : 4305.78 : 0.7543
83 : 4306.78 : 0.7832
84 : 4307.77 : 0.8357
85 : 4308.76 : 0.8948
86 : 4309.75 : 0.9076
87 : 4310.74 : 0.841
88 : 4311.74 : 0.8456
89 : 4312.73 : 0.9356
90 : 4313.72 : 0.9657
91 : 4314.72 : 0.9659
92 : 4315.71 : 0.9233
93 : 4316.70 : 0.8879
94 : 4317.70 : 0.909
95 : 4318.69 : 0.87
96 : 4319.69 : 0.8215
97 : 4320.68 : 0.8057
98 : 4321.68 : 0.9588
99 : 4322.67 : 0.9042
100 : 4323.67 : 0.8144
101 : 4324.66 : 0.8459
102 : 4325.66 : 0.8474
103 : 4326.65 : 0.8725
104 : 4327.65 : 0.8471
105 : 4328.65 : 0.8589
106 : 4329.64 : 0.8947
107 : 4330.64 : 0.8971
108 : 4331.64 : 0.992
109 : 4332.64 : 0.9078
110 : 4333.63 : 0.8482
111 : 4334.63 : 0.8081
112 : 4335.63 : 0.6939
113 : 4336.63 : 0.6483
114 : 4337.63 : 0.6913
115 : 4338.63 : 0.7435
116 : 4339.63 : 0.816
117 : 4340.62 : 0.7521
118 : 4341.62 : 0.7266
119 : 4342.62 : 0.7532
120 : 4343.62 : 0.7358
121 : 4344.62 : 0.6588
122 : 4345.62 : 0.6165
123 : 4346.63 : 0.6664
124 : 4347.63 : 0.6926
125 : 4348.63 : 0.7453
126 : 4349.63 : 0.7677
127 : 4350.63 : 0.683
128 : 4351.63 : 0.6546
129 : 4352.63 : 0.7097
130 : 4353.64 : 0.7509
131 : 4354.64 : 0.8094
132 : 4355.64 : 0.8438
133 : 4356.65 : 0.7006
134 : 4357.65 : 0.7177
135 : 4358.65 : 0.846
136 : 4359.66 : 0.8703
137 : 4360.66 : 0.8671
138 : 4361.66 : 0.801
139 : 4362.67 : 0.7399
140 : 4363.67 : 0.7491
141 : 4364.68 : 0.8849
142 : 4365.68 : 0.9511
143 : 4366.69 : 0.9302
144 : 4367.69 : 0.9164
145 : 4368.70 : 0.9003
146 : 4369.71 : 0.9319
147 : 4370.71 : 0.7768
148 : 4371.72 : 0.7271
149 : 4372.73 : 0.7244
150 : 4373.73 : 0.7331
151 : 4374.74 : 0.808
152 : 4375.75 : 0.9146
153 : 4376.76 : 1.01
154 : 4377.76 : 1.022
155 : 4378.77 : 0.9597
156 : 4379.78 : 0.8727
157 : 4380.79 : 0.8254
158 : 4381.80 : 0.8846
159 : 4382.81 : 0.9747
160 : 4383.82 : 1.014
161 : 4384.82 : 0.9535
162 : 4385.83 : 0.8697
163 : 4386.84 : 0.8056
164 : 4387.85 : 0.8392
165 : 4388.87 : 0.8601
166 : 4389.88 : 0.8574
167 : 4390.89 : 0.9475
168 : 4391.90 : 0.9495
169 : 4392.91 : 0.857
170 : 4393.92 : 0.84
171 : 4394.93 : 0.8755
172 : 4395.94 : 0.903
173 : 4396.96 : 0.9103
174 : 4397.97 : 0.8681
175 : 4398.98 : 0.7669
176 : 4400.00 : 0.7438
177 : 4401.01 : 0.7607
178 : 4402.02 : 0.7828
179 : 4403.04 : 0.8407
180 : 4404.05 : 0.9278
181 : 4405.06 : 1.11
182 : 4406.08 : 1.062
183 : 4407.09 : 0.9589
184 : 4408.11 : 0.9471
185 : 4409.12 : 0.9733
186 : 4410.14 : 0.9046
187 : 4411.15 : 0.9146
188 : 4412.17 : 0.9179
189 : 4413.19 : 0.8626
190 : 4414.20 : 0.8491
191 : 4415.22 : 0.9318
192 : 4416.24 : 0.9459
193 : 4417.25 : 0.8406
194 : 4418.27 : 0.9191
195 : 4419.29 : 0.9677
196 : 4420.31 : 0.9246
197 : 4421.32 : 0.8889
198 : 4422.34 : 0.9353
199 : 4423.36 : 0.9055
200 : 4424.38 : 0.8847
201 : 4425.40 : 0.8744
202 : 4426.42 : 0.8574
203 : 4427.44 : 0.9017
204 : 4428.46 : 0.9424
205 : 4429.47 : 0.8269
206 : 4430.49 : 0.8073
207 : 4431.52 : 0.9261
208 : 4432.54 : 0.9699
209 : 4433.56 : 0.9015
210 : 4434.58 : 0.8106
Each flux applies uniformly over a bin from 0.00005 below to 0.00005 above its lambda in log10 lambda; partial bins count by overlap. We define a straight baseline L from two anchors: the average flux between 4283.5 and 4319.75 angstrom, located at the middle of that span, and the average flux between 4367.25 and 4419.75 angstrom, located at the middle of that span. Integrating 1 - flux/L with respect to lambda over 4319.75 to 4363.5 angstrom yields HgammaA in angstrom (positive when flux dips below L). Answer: 4.3 angstrom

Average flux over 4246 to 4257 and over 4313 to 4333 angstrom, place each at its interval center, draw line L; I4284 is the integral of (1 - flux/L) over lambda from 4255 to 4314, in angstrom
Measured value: 3.6 angstrom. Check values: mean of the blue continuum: 0.928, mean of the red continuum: 0.89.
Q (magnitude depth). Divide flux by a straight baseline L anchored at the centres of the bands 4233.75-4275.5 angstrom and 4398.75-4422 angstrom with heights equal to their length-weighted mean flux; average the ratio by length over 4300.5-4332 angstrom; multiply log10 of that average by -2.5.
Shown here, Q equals 0.044 mag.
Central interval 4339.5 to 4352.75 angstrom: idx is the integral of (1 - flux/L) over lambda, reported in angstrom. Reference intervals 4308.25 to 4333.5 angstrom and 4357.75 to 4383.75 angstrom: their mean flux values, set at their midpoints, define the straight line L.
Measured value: 2.5 angstrom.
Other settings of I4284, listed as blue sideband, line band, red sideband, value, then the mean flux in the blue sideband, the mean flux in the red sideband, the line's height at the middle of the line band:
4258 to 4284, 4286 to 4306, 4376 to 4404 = 0.6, 0.867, 0.882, 0.87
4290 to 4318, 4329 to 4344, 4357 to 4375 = 0.8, 0.855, 0.826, 0.839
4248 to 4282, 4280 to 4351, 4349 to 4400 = 2.3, 0.874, 0.846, 0.861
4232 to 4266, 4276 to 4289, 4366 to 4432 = 0.0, 0.872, 0.89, 0.876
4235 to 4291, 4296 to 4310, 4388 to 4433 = 1.4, 0.894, 0.896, 0.895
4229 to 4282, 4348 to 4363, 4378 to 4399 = 2.0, 0.872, 0.892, 0.887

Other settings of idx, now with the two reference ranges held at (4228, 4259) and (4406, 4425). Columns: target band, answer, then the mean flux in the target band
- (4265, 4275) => -0.7 angstrom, 0.944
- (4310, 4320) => -0.1 angstrom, 0.898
